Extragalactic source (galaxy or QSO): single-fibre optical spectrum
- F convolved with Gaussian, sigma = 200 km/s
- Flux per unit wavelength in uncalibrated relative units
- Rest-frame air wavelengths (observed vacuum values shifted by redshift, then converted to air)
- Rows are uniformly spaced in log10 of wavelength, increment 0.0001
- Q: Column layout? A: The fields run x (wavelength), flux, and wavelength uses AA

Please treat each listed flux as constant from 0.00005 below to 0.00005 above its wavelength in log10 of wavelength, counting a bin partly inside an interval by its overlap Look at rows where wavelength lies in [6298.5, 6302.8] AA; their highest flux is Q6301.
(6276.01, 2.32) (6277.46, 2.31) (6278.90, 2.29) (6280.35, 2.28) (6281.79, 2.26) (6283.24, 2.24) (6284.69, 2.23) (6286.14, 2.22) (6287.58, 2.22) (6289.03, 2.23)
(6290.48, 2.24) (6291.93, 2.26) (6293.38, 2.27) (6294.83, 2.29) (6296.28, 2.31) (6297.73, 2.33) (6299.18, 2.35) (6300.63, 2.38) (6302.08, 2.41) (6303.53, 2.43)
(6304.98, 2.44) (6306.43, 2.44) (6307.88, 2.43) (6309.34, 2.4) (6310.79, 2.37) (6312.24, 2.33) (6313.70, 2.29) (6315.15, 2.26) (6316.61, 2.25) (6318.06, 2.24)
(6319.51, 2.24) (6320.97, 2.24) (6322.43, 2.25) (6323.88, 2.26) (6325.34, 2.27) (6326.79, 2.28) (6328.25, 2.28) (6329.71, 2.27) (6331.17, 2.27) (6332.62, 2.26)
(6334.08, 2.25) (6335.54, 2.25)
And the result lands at 2.41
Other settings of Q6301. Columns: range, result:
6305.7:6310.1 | 2.44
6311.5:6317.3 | 2.33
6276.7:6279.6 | 2.31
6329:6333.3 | 2.27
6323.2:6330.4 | 2.28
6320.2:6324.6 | 2.26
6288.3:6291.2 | 2.24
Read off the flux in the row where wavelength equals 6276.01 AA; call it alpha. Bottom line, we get 2.32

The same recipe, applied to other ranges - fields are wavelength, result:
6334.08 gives 2.25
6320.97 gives 2.24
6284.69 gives 2.23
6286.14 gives 2.22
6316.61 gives 2.25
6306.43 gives 2.44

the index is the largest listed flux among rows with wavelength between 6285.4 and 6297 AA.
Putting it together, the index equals 2.31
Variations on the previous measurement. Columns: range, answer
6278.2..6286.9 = 2.29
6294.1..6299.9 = 2.35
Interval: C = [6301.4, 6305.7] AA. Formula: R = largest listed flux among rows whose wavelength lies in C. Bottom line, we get 2.44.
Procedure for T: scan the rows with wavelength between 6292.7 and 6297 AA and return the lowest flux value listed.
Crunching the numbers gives 2.27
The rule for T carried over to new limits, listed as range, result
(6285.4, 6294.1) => 2.22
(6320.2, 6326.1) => 2.24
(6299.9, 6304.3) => 2.38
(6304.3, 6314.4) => 2.29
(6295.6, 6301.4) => 2.31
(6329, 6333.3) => 2.26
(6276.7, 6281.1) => 2.28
